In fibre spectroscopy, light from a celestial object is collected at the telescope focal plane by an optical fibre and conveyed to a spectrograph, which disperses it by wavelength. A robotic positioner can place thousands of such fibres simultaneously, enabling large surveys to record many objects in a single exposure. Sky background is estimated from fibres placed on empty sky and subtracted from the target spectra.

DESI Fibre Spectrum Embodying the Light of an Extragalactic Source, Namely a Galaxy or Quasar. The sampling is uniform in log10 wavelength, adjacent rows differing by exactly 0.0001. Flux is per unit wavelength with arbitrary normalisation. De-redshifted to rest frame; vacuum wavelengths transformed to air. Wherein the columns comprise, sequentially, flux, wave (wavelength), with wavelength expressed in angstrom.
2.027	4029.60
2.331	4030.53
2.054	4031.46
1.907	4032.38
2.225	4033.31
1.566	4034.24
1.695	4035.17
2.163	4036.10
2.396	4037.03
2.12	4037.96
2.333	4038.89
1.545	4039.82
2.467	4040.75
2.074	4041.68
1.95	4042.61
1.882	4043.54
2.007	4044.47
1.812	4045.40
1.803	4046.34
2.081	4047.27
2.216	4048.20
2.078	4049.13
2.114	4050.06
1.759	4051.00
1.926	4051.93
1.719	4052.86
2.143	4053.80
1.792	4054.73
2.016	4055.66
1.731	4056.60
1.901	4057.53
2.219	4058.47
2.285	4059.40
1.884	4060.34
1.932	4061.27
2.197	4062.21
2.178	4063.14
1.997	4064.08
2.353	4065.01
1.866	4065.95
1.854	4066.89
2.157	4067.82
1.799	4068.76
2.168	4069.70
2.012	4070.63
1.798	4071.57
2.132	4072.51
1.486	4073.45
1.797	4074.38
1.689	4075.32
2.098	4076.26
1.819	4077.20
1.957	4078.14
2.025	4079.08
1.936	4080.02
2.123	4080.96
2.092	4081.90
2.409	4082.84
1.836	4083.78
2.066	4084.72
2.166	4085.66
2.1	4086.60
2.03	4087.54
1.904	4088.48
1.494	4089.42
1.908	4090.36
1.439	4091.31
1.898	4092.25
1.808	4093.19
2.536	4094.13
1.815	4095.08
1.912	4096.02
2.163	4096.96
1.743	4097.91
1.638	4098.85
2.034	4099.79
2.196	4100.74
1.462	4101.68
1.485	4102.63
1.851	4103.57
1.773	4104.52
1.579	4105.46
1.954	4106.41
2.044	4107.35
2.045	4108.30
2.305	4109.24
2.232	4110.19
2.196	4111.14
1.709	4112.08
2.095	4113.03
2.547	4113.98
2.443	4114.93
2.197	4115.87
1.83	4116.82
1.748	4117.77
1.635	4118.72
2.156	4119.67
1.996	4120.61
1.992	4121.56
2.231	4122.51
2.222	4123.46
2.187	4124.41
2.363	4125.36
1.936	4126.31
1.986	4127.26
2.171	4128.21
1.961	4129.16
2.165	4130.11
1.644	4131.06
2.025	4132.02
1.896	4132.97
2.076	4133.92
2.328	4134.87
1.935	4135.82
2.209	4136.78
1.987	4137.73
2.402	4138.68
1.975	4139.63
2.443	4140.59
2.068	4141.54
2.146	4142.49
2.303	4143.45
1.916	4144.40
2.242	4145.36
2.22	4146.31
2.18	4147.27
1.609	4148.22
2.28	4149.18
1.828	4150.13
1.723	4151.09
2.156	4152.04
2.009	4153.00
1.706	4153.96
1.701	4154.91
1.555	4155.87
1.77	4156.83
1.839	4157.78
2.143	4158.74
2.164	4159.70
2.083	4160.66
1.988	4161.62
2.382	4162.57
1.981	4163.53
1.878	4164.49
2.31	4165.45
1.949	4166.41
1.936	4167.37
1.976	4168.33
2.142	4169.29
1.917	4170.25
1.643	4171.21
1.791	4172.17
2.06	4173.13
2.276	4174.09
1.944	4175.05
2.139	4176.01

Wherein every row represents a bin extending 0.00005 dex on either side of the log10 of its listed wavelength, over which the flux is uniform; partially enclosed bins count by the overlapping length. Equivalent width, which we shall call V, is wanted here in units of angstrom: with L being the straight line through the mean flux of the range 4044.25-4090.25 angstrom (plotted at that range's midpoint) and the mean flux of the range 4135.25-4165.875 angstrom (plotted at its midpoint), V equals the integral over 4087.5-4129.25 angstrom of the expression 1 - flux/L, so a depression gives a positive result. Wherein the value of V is 0.7 angstrom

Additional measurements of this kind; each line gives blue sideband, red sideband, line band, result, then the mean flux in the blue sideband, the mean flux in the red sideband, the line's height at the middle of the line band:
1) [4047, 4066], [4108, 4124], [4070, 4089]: 0.7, 2.02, 2.09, 2.05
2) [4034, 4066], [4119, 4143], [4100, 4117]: 0.6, 2.01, 2.1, 2.07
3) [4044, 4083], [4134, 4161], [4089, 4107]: 1.6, 1.98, 2.03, 2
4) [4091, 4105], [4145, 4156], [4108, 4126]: -2.1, 1.86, 1.94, 1.89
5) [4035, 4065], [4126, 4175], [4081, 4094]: 0.4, 2.02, 2.02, 2.02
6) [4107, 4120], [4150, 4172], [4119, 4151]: -1.0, 2.08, 1.95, 2.02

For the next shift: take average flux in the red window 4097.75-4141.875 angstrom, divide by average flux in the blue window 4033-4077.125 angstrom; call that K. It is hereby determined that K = 1.0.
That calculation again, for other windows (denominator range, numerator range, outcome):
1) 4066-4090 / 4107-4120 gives 1.06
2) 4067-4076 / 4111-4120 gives 1.08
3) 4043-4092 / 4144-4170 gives 1.01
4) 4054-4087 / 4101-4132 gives 1.00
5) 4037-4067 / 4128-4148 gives 1.04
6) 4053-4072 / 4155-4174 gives 0.98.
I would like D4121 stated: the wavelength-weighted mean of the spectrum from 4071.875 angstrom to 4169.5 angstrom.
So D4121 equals 2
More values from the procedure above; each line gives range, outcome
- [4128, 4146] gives 2.1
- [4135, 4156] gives 2.04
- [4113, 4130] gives 2.1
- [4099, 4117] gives 2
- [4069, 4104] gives 1.92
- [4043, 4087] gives 1.99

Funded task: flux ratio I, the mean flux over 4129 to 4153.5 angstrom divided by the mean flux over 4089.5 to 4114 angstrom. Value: 1.1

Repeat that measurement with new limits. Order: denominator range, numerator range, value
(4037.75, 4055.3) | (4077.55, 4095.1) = 0.99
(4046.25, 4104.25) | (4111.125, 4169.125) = 1.05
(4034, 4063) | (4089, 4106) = 0.91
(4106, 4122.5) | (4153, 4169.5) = 0.95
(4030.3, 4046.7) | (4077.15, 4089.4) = 1.00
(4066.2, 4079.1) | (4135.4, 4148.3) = 1.12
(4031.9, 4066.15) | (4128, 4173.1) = 1.00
